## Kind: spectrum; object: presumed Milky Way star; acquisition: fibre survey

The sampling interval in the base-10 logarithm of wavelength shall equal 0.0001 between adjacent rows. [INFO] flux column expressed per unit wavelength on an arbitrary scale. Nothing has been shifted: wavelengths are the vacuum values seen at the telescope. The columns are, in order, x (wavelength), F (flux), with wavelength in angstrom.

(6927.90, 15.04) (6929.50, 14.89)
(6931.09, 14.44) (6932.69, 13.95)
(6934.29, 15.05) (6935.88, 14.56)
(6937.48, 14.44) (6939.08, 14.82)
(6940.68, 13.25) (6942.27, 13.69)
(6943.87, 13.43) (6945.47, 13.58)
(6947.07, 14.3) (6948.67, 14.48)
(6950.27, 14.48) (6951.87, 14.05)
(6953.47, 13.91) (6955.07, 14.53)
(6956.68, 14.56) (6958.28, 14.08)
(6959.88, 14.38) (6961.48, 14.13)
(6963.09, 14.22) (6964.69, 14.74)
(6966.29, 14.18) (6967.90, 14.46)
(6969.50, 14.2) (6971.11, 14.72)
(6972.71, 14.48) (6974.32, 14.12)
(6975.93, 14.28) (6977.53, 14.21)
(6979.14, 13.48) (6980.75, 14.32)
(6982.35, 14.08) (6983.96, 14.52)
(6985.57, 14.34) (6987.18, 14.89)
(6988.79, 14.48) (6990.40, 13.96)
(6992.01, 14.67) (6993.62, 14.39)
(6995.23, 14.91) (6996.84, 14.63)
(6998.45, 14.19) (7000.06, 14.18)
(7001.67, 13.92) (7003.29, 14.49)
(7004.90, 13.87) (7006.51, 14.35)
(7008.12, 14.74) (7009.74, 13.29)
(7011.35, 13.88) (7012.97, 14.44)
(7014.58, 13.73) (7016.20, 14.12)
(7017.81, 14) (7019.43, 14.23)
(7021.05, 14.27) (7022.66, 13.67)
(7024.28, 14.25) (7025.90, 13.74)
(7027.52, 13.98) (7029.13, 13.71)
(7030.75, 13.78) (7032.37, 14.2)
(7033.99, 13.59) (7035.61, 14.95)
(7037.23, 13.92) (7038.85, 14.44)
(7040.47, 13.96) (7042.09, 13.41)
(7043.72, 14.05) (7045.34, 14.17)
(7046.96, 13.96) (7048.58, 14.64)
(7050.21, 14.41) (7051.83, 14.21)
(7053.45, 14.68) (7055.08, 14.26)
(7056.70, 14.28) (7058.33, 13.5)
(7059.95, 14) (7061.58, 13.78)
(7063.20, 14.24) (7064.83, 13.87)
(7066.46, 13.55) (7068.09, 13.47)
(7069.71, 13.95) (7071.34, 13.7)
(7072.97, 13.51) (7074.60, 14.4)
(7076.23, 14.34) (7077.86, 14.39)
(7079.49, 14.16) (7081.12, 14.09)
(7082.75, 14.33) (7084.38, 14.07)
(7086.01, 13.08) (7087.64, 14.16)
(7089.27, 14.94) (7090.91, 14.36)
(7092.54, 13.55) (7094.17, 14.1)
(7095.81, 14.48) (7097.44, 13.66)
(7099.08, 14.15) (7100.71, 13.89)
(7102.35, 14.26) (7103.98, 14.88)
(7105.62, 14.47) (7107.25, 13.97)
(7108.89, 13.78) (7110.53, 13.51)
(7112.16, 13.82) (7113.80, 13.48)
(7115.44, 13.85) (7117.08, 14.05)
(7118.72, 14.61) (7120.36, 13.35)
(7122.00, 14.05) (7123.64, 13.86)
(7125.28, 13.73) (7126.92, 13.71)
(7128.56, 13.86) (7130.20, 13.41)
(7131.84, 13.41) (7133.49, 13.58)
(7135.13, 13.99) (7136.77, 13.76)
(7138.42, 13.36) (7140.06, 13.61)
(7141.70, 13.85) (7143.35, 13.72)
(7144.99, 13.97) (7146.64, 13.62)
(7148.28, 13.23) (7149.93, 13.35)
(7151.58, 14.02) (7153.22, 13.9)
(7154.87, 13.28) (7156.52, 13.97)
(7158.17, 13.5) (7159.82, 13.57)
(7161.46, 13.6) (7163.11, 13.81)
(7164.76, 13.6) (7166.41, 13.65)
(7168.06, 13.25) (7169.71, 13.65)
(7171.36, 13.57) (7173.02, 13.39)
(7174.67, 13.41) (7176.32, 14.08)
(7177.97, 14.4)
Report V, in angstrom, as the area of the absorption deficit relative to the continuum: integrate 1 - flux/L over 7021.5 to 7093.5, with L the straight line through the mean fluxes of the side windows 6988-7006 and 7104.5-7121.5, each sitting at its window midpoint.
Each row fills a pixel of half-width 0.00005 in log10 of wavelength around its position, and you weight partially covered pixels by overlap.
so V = 0.4 angstrom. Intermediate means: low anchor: 14.3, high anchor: 13.9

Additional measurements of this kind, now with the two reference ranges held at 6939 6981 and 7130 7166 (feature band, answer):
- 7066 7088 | -0.2 angstrom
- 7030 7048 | -0.1 angstrom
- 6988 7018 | -0.4 angstrom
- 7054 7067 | -0.1 angstrom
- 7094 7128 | -0.6 angstrom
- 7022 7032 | 0.1 angstrom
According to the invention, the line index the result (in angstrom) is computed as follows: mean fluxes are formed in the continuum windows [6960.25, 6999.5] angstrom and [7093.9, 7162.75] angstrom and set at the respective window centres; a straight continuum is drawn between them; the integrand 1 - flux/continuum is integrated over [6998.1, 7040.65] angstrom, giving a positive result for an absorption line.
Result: 0.42 angstrom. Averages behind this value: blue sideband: 14.4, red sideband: 13.8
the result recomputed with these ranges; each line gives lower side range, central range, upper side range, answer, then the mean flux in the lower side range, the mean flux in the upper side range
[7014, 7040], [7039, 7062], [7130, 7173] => -0.25 angstrom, 14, 13.6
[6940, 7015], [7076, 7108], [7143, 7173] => -0.75 angstrom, 14.2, 13.6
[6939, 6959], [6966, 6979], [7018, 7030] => -0.24 angstrom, 14.1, 14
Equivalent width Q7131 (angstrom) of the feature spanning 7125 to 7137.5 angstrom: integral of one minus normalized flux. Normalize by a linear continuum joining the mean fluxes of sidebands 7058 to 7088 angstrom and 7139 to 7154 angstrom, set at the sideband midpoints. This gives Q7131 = 0.06 angstrom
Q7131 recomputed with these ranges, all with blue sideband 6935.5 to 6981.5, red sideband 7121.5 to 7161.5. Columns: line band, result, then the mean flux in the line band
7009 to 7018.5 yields 0.1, 13.9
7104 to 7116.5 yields -0.1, 13.9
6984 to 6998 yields -0.4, 14.5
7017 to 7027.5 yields 0.0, 14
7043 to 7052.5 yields -0.2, 14.2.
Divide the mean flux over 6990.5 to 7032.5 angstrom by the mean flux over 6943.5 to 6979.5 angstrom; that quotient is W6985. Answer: 0.99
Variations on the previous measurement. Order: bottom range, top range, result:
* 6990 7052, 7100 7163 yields 0.98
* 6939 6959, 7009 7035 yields 0.99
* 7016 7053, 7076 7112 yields 1.00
